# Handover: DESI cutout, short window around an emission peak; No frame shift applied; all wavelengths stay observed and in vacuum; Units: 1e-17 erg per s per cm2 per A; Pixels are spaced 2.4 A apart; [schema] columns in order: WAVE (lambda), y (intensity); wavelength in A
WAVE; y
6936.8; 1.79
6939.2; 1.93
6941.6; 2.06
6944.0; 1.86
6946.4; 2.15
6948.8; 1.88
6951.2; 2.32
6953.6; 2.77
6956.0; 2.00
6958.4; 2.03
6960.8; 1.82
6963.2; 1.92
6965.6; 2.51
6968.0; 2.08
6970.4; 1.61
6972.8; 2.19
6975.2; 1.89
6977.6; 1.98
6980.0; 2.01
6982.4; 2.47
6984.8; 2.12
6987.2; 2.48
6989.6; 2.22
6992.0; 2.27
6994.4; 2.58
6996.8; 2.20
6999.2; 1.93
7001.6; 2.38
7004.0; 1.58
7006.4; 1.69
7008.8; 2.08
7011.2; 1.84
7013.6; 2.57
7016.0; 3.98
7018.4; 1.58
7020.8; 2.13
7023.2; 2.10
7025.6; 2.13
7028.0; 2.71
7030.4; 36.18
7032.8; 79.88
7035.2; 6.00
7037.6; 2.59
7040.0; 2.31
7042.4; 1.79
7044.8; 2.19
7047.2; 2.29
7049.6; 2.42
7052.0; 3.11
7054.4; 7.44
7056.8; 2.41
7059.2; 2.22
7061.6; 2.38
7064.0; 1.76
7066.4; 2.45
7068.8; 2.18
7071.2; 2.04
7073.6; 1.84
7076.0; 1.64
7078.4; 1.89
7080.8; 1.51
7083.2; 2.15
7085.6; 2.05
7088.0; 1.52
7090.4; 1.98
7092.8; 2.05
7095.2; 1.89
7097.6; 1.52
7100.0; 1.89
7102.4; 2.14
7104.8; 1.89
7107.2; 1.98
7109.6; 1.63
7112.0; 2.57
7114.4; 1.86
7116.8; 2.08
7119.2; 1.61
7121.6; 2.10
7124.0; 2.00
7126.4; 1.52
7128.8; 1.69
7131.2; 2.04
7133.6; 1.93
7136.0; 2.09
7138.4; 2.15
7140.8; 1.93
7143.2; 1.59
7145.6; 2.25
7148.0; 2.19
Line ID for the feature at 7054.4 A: [N II]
